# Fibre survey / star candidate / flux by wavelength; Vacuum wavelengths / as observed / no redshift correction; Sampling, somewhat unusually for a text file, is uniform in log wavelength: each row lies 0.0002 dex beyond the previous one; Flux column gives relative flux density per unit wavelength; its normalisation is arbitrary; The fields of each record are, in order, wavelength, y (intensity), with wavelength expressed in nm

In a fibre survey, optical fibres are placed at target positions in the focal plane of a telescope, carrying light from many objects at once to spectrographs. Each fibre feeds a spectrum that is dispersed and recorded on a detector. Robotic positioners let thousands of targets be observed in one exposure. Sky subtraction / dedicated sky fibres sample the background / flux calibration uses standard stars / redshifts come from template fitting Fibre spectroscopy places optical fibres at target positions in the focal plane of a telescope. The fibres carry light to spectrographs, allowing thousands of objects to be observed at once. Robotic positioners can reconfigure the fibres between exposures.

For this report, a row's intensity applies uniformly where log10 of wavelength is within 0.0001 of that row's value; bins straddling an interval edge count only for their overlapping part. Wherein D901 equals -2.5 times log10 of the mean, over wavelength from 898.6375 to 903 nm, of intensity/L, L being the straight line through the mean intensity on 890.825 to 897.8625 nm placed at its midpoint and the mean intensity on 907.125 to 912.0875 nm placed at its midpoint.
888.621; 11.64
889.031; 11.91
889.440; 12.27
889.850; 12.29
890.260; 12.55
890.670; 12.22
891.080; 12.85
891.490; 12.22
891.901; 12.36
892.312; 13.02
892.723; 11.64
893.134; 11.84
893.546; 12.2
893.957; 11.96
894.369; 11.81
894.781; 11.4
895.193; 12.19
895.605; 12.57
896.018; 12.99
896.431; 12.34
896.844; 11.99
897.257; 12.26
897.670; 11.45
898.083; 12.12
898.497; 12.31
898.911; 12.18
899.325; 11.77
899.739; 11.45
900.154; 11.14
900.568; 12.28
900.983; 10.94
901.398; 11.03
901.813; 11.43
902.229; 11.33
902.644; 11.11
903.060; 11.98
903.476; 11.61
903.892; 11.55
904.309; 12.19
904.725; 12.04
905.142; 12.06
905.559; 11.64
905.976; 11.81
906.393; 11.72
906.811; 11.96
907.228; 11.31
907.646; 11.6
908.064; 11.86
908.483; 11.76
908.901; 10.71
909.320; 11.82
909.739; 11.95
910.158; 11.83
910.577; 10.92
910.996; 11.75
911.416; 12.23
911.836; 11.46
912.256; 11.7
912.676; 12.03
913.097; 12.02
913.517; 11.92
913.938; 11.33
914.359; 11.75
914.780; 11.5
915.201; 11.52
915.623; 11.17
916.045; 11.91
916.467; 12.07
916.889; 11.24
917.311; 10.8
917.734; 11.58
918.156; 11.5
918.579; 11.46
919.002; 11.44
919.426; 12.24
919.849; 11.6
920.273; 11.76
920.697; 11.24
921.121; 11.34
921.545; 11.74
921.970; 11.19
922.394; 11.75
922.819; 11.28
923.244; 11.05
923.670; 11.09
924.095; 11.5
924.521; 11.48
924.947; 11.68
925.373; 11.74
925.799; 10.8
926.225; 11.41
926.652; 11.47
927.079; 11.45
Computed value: 0.04 mag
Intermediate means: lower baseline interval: 12.2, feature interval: 11.5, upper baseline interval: 11.6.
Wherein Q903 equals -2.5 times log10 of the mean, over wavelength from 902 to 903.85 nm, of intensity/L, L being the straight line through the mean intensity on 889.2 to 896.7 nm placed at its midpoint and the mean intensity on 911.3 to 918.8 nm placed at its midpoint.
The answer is 0.04 mag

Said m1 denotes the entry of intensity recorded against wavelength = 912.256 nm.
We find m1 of 11.7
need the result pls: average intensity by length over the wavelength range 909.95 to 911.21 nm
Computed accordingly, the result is 11.5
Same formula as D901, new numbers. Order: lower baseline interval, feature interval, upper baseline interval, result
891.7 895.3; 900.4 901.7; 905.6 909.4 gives 0.04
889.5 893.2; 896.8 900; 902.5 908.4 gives 0.01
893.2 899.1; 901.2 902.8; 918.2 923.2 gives 0.07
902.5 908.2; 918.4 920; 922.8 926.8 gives -0.02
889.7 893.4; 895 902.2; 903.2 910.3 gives 0.01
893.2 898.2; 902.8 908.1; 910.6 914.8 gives 0.01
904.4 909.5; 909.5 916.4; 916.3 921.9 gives -0.01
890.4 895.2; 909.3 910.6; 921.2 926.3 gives 0.00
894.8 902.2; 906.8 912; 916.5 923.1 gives 0.01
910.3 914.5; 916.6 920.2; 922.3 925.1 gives 0.00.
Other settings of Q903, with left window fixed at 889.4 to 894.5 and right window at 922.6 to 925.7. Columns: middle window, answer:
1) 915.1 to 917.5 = 0.013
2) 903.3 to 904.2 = 0.027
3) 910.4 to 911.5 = 0.014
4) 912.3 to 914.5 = -0.012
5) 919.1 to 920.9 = -0.019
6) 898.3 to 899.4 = -0.005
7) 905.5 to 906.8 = 0.009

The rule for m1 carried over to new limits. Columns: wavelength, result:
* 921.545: 11.74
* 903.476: 11.61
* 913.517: 11.92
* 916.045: 11.91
